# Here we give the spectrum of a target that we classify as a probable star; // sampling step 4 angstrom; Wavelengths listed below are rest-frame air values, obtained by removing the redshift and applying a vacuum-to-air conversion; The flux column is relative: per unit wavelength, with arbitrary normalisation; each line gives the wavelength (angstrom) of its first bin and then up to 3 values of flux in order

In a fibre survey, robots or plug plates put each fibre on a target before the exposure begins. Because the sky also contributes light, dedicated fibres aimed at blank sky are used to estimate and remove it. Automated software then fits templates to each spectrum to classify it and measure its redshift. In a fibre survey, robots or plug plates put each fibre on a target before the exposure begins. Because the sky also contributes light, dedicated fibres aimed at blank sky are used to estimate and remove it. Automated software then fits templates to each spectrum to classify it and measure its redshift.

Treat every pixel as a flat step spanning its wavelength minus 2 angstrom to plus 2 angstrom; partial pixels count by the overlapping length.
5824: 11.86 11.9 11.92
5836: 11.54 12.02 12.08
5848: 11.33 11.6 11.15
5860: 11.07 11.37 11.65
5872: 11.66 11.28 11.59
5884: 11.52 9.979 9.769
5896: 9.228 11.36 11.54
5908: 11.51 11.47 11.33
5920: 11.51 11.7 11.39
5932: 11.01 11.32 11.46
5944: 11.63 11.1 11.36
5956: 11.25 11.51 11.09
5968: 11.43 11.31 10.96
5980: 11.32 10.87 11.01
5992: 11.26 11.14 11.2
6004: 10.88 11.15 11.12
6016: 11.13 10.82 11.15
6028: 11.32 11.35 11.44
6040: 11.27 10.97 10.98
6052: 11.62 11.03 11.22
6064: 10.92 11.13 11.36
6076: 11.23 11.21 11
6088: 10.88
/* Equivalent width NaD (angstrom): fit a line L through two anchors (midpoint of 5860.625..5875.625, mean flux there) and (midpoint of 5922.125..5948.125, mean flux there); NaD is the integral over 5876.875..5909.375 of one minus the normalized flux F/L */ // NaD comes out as 1.80 angstrom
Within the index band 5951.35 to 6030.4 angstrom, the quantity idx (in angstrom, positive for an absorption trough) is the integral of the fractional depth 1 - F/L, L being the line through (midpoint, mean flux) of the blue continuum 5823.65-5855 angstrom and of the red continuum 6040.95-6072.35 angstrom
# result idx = 1.2 angstrom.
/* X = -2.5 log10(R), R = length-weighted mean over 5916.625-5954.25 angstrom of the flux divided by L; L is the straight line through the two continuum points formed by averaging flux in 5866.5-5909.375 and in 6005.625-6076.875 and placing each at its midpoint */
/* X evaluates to -0.03 mag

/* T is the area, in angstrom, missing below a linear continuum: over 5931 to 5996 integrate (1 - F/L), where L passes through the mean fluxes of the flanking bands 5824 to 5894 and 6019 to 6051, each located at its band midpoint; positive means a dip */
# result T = 0.16 angstrom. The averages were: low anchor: 11.4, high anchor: 11.2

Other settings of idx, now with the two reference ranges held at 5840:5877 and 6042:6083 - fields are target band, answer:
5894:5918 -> 0.7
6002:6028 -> 0.4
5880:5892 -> 0.8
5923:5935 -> 0.1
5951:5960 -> 0.0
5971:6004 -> 0.5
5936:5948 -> -0.1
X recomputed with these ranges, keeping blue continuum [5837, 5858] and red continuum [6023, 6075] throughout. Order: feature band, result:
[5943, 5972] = 0.01 mag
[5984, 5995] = 0.02 mag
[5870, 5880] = 0.01 mag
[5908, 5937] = 0.01 mag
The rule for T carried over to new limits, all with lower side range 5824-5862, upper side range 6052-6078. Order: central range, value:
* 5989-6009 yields 0.4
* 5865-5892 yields 0.9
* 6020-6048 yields 0.1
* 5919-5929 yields -0.1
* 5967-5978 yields 0.2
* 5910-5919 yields 0.1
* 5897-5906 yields 0.2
